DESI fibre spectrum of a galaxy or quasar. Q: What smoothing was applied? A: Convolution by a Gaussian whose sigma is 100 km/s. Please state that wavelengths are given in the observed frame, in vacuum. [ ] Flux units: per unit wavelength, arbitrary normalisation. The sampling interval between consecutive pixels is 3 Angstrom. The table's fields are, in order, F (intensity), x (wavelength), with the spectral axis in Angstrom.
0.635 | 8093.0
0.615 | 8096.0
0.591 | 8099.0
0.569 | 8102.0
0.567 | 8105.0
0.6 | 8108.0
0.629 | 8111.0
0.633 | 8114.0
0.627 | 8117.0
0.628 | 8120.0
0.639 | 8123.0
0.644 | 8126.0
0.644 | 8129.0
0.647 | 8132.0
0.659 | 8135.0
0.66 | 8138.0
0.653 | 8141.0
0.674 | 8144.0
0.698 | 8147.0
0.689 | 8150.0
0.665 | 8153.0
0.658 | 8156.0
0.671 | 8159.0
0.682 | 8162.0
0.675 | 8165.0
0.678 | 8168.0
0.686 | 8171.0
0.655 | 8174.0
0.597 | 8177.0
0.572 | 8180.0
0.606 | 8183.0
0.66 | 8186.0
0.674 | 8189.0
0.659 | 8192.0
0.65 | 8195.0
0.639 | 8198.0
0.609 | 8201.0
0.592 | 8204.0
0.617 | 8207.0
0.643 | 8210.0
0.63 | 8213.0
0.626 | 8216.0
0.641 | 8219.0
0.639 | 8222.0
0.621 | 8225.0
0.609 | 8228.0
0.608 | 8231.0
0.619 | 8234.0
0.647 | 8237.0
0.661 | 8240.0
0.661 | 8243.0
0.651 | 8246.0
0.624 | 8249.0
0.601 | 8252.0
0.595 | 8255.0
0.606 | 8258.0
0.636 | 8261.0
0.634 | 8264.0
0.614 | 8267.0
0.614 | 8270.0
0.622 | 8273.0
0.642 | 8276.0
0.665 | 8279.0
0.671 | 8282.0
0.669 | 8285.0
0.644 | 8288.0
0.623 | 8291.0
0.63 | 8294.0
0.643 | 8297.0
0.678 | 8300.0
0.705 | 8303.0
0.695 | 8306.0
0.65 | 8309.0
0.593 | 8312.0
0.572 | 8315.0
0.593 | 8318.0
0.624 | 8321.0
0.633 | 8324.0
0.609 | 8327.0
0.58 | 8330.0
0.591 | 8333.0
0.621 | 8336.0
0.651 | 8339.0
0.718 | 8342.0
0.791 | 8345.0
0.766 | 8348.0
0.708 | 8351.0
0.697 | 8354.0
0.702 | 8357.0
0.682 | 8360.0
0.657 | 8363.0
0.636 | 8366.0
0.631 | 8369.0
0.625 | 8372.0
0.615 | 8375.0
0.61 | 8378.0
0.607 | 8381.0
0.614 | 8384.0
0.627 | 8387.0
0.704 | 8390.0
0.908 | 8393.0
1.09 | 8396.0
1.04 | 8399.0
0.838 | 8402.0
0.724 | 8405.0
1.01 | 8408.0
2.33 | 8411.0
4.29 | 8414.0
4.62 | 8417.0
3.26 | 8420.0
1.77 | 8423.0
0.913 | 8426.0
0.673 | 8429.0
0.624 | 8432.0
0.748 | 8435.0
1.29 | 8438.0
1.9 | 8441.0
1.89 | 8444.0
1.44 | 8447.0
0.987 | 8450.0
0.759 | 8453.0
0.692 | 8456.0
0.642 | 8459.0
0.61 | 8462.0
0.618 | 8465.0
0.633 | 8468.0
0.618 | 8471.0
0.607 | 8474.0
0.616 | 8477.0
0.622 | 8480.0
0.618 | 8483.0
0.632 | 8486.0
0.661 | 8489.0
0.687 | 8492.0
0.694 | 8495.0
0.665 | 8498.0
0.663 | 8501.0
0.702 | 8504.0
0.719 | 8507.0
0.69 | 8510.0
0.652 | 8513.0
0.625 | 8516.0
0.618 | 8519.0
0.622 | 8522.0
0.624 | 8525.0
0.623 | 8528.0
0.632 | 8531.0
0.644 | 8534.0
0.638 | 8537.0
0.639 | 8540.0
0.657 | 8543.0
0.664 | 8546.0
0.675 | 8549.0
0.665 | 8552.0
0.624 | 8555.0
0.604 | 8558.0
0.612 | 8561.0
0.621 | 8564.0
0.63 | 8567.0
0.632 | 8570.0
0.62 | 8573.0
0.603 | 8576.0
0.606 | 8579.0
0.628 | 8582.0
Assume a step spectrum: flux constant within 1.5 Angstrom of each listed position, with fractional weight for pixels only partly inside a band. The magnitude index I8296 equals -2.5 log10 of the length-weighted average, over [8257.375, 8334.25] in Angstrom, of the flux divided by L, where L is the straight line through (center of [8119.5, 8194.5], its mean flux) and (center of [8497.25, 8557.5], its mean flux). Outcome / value 0.036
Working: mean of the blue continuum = 0.655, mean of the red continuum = 0.651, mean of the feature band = 0.633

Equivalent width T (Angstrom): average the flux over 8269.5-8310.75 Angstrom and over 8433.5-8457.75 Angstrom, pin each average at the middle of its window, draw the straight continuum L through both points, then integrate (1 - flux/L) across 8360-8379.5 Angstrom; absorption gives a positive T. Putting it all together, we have 6.3 Angstrom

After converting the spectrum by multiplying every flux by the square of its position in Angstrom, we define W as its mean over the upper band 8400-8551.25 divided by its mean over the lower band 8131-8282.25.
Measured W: 1.68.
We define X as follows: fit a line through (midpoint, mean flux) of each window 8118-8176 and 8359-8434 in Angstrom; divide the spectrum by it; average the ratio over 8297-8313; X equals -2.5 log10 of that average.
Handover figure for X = 0.48 mag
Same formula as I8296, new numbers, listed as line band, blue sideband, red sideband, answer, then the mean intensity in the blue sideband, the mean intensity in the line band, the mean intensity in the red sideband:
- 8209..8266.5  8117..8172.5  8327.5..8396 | 0.07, 0.663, 0.629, 0.678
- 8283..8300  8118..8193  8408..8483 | 0.46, 0.655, 0.646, 1.36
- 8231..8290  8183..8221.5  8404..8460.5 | 0.35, 0.636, 0.635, 1.62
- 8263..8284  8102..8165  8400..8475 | 0.47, 0.647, 0.638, 1.38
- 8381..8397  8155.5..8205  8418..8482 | 0.27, 0.645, 0.762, 1.07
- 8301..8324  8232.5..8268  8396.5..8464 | 0.41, 0.629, 0.634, 1.49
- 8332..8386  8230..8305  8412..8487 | 0.41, 0.639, 0.663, 1.29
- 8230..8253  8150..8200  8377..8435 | 0.35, 0.652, 0.635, 1.42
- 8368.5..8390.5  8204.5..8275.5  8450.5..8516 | 0.04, 0.627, 0.626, 0.661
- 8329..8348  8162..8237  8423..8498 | 0.13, 0.635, 0.669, 0.856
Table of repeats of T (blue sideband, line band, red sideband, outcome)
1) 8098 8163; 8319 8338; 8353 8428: 8.5 Angstrom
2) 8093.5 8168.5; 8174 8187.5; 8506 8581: 0.6 Angstrom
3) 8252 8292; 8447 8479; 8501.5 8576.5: -3.7 Angstrom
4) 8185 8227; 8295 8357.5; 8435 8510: 5.6 Angstrom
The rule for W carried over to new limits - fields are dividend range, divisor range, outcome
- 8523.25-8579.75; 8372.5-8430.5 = 0.46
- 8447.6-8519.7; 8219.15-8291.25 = 1.13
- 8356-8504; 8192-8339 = 1.72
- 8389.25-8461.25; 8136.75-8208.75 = 2.39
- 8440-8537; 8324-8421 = 0.73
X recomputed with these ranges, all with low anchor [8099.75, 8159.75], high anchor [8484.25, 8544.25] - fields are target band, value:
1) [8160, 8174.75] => -0.05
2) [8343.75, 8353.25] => -0.16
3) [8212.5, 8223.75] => 0.02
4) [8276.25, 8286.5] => -0.03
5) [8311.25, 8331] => 0.08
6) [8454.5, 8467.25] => 0.02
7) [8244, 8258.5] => 0.05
